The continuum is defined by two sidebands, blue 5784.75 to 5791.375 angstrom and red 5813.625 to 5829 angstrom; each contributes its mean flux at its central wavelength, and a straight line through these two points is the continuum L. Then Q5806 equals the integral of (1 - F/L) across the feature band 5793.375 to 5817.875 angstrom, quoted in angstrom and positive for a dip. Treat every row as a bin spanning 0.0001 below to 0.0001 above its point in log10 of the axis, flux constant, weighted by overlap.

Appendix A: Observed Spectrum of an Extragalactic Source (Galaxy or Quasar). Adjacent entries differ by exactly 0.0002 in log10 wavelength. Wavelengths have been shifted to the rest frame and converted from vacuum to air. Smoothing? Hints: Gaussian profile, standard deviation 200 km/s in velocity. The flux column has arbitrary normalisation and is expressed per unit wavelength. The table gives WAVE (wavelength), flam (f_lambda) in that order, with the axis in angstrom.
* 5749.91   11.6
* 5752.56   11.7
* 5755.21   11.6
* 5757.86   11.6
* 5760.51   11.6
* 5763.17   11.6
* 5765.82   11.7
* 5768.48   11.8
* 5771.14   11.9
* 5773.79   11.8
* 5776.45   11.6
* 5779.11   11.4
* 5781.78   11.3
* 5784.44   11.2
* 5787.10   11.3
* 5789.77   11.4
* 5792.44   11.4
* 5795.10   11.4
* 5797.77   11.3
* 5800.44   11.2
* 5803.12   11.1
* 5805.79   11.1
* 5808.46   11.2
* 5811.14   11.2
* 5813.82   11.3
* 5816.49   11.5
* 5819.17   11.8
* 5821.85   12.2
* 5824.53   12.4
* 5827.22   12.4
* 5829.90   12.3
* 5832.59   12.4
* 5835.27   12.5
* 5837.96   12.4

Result 0.9 angstrom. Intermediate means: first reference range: 11.3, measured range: 11.3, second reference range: 12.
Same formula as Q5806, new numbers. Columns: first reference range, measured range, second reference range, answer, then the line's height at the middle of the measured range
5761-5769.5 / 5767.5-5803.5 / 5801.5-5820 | 0.2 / 11.5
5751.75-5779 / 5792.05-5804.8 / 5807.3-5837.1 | 0.6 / 11.8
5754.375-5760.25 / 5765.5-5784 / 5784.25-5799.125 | -0.2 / 11.5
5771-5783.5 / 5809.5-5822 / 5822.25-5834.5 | 0.7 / 12.2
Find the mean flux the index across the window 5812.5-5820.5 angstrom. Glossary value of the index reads 11.5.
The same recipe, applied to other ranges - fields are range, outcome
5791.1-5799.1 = 11.4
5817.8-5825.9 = 12.1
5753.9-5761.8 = 11.6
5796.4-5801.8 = 11.2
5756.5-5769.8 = 11.7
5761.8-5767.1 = 11.6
